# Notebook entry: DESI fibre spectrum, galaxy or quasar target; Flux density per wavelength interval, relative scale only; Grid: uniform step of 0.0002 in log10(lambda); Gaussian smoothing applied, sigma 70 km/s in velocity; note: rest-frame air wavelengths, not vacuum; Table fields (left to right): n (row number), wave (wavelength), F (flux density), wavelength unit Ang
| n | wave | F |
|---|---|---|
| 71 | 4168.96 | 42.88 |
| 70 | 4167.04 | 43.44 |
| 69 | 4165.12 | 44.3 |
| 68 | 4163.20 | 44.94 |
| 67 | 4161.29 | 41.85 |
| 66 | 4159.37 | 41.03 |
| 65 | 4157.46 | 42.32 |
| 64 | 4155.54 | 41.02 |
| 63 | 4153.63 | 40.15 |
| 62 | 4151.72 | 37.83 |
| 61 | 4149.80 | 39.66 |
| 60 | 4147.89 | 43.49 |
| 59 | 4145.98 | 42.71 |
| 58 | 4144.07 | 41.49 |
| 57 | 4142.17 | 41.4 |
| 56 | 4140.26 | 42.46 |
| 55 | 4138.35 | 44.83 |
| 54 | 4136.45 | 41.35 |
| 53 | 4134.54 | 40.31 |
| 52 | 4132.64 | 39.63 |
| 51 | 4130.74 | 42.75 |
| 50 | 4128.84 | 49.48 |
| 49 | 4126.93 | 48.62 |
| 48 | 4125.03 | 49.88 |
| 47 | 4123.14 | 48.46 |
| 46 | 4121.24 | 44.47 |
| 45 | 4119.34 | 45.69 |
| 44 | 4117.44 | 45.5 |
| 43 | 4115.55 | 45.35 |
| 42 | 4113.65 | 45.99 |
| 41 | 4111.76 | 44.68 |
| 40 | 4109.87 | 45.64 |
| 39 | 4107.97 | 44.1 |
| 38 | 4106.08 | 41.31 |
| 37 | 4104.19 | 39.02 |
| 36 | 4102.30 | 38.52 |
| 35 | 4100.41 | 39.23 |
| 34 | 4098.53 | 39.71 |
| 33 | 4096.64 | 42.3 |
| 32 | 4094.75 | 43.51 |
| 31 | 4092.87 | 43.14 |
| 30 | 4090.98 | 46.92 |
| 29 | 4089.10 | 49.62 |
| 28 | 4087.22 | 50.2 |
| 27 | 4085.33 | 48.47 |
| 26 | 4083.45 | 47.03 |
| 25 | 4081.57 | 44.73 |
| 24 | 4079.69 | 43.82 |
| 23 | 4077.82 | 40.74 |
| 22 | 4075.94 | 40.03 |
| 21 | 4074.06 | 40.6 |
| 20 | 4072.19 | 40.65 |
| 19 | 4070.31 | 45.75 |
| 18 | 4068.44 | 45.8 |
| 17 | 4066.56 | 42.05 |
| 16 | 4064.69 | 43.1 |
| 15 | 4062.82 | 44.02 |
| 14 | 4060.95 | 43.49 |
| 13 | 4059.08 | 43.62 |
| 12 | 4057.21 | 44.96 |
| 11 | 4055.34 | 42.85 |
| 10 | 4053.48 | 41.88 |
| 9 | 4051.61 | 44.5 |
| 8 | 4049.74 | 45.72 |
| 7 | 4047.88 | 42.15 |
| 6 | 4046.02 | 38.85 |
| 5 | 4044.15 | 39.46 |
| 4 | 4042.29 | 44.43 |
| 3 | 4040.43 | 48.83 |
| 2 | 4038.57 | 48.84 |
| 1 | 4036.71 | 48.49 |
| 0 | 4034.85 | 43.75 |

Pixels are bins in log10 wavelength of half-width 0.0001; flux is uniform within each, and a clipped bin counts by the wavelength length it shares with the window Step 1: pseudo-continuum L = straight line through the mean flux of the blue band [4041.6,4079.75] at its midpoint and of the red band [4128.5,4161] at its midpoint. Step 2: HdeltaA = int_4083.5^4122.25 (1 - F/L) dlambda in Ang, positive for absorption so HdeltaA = -1.8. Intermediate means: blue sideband 42.8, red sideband 41.7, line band 44.2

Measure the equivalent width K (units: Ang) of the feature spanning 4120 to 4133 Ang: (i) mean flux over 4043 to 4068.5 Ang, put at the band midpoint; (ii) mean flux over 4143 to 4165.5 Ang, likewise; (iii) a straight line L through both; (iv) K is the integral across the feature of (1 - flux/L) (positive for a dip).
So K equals -1.37 Ang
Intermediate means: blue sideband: 42.9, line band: 46.5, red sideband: 41.7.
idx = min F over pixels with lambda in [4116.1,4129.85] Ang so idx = 44.47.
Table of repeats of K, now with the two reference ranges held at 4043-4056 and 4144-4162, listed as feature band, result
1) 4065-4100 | -1.8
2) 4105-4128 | -2.4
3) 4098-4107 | 0.5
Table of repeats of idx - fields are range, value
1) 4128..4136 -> 39.63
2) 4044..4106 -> 38.52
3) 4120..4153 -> 37.83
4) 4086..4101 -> 39.23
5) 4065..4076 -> 40.03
